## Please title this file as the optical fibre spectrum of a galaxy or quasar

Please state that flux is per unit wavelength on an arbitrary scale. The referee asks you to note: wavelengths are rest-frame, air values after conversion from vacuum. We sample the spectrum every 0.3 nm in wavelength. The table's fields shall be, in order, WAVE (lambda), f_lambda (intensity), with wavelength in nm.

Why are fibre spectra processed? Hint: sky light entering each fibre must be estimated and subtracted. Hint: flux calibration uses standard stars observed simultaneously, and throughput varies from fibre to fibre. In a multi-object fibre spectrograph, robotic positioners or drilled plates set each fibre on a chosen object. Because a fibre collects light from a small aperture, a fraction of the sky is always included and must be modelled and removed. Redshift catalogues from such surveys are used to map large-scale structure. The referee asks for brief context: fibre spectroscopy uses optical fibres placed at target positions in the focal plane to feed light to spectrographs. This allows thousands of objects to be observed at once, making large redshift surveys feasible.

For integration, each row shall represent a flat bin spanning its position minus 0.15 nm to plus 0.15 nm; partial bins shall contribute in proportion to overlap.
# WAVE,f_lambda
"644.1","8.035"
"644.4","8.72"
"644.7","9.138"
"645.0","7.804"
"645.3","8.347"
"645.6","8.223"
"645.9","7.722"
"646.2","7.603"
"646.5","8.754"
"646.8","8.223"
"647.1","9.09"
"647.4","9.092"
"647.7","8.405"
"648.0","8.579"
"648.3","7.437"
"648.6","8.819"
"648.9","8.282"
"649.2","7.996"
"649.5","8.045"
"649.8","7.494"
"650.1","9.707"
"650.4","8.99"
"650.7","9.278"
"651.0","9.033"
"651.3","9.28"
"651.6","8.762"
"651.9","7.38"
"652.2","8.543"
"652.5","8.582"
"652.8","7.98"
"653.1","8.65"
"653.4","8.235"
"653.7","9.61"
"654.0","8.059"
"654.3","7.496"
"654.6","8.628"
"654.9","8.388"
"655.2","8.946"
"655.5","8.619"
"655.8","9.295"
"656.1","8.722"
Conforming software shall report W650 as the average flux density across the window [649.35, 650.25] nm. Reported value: 8.42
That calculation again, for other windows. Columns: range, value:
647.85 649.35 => 8.22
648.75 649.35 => 8.14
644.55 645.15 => 8.47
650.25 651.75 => 9.07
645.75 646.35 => 7.66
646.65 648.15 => 8.68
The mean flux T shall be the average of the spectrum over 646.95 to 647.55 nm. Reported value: 9.09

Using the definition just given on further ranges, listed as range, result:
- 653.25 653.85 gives 8.92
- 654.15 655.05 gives 8.17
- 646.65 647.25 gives 8.66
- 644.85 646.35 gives 7.94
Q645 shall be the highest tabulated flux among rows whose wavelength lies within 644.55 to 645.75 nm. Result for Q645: 9.138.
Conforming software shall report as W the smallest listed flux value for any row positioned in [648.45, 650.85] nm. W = 7.494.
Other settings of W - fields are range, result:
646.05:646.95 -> 7.603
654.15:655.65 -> 7.496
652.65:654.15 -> 7.98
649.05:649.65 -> 7.996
